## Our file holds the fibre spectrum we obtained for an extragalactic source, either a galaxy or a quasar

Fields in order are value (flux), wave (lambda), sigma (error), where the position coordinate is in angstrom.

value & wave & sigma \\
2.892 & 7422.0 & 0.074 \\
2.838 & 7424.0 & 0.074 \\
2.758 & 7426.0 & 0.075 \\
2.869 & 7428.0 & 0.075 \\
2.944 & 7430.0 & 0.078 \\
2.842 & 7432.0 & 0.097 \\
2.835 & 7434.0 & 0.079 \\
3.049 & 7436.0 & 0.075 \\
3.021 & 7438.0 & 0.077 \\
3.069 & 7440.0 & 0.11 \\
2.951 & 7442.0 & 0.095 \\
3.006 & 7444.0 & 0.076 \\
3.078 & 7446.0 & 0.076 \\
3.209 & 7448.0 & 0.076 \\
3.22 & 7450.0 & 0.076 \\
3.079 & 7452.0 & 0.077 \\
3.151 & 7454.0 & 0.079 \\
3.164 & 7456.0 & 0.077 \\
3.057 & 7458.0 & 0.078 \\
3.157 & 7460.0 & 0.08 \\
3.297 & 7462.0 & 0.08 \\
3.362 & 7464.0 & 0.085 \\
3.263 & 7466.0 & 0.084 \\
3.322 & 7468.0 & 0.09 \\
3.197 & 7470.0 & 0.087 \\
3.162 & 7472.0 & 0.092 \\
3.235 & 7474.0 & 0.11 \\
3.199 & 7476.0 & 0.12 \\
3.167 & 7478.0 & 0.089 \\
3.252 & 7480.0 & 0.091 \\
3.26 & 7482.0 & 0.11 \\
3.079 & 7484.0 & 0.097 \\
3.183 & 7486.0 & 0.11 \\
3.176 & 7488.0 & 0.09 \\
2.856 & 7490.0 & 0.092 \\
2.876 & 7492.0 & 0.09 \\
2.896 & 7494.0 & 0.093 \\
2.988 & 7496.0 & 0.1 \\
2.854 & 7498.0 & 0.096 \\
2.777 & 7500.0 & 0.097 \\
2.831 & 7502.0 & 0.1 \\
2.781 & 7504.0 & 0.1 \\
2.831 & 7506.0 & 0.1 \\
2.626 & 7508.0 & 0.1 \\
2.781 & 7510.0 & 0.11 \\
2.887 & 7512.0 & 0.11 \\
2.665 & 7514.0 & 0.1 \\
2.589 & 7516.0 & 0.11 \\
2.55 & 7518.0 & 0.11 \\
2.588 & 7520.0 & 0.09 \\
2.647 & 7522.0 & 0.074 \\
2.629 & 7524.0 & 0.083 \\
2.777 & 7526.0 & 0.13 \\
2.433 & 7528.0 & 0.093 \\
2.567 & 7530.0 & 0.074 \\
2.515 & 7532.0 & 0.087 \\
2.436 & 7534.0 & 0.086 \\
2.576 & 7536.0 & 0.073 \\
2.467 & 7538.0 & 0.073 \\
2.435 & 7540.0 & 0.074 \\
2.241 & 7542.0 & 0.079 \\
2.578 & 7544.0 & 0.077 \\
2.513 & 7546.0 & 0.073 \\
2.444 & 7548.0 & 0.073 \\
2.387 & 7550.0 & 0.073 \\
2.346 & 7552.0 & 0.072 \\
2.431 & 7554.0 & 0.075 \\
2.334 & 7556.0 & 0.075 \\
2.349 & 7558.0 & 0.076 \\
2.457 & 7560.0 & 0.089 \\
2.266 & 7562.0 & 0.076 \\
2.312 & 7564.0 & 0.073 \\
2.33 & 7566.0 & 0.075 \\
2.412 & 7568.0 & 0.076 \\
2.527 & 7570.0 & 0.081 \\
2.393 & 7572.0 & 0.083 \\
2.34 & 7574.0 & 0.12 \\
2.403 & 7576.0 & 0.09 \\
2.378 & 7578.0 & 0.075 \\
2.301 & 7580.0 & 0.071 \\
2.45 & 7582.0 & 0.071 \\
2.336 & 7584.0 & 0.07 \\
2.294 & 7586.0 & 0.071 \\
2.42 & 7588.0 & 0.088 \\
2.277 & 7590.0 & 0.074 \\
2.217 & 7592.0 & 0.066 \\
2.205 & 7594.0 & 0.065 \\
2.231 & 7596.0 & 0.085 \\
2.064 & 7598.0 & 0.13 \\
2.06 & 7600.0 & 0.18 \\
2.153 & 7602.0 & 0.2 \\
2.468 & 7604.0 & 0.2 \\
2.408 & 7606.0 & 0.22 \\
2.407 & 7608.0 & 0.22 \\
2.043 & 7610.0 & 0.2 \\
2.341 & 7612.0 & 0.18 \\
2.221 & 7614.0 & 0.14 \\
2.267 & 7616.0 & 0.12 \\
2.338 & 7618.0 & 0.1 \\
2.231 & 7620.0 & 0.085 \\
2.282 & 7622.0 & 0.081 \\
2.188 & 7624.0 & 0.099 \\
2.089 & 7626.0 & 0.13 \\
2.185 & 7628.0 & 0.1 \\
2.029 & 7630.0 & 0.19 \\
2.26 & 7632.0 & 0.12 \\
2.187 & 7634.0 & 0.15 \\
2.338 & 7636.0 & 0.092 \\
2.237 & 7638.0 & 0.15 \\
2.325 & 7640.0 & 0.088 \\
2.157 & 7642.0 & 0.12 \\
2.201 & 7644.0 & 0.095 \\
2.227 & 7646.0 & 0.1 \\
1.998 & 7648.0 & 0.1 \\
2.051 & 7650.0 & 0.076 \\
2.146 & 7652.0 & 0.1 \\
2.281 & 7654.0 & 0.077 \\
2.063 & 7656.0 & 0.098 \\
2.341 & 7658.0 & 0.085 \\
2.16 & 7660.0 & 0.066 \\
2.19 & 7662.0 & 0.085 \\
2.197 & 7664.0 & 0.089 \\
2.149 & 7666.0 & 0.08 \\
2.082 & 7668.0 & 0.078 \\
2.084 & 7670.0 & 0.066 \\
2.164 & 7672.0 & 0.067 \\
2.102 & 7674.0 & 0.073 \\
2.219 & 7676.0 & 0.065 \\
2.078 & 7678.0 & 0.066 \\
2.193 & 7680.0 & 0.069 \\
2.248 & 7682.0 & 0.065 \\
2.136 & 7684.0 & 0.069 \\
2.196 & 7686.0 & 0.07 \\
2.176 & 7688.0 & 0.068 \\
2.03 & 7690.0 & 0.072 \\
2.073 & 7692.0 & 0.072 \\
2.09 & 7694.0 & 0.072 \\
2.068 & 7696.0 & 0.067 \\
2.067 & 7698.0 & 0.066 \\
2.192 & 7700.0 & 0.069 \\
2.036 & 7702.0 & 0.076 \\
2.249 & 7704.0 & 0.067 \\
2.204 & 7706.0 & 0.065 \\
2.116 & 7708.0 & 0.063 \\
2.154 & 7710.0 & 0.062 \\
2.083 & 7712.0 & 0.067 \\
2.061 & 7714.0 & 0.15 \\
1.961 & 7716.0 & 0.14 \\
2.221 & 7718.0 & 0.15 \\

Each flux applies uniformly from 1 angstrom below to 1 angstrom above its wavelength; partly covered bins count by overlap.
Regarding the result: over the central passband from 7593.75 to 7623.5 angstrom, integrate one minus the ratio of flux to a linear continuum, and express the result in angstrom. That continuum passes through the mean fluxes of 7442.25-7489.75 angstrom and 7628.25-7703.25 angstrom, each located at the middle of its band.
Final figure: 2.4 angstrom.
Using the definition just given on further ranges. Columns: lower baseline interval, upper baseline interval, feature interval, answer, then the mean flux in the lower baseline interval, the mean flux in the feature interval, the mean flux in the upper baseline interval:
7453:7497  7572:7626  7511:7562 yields 3.9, 3.15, 2.51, 2.28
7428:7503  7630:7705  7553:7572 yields 1.9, 3.08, 2.38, 2.16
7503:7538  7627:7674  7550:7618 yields 2.6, 2.63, 2.32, 2.17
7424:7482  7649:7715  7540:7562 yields 2.4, 3.1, 2.4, 2.14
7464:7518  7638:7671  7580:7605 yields 2.2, 2.99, 2.27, 2.17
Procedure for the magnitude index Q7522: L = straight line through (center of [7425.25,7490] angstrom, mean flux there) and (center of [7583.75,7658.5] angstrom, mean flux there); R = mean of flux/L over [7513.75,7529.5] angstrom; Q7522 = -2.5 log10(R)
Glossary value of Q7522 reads 0.06 mag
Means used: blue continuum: 3.11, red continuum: 2.22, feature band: 2.61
